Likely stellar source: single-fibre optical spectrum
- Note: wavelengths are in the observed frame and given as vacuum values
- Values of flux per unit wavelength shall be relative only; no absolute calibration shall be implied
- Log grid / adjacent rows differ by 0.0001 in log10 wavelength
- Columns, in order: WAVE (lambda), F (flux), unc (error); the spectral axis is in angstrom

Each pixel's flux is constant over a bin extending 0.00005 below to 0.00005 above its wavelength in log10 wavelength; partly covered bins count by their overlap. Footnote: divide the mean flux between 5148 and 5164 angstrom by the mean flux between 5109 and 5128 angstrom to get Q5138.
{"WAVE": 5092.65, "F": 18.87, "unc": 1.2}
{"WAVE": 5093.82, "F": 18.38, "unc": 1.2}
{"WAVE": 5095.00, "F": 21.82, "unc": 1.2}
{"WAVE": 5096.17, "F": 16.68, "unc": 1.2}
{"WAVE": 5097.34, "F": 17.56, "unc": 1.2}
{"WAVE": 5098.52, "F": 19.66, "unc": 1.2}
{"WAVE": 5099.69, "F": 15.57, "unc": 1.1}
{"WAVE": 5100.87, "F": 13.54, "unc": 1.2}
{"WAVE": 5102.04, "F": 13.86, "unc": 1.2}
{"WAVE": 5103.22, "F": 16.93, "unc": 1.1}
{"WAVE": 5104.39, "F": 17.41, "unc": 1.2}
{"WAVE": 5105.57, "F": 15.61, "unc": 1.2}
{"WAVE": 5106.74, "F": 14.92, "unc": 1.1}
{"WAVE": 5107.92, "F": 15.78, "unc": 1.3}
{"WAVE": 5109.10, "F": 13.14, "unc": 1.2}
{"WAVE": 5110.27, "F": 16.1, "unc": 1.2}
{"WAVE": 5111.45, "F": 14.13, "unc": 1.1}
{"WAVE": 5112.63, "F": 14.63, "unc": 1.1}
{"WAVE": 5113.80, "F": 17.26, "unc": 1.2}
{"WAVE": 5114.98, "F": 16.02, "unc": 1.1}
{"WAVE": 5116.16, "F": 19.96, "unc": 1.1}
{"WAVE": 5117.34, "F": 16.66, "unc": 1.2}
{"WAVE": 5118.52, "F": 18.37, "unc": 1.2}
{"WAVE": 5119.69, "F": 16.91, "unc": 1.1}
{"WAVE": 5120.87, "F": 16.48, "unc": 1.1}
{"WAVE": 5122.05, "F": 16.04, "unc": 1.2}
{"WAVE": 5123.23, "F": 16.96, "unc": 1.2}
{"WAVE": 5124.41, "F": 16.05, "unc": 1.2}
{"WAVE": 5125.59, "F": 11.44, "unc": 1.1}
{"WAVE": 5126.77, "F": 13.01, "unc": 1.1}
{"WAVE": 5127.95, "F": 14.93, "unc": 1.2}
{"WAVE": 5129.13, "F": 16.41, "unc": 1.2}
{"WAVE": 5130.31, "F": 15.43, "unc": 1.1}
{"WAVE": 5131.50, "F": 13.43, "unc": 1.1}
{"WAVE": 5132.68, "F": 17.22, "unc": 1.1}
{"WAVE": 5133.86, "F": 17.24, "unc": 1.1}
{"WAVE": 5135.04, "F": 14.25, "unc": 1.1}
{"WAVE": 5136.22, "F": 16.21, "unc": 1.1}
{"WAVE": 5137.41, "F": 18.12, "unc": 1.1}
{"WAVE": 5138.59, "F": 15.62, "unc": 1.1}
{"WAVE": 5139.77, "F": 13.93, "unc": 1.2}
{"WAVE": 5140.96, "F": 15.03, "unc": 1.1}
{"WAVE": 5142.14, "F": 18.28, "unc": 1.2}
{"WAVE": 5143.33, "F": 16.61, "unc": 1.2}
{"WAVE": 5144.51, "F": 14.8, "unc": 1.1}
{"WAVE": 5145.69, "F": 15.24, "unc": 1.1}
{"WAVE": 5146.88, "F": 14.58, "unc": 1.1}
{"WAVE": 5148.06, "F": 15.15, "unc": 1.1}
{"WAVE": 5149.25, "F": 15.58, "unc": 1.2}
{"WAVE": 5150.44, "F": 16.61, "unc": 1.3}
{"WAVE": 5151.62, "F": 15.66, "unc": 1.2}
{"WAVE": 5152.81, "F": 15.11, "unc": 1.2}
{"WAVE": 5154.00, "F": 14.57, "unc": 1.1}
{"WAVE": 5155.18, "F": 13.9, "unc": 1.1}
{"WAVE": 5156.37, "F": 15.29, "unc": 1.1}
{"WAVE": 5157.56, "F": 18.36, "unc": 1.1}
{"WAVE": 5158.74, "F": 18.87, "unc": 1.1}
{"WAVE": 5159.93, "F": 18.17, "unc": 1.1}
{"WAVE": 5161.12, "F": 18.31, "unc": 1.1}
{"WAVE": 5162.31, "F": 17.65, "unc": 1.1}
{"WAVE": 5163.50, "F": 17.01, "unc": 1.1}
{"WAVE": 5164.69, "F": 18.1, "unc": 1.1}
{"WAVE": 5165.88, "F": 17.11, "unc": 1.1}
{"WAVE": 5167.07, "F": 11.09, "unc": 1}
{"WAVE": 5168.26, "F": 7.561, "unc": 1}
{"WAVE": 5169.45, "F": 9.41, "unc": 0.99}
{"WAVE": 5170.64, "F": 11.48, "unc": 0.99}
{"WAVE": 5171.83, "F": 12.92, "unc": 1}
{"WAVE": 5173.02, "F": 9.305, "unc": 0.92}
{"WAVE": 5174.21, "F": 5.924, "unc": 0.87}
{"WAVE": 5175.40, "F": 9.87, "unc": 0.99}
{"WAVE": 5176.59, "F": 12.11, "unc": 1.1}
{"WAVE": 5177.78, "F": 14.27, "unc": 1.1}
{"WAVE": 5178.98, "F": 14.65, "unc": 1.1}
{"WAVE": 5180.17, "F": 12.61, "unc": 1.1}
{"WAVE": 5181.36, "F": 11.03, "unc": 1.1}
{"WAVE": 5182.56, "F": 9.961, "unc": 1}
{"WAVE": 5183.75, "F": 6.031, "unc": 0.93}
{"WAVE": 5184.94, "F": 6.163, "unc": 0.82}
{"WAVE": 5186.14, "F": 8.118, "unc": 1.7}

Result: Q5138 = 1.0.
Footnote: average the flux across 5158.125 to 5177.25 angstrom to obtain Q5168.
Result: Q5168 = 13.4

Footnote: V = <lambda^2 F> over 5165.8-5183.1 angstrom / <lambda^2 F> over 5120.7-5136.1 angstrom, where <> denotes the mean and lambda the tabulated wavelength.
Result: 0.74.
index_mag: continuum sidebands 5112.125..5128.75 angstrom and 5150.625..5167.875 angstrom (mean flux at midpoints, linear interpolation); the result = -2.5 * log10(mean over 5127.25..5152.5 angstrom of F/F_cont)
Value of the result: 0.03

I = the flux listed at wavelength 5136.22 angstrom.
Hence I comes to 16.21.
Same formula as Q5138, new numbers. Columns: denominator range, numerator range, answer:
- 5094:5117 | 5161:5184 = 0.75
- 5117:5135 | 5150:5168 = 1.03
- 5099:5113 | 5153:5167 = 1.10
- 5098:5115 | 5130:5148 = 1.01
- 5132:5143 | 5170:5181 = 0.71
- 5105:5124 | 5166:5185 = 0.65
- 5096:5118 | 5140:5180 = 0.90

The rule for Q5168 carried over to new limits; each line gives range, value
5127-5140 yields 15.7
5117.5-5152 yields 15.7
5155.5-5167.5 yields 17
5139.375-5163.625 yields 16.1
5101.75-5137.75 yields 15.8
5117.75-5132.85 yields 15.6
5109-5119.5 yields 16.4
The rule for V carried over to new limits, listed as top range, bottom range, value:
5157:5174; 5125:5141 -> 0.97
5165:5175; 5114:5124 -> 0.64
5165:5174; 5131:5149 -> 0.72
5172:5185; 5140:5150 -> 0.68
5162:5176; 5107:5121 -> 0.77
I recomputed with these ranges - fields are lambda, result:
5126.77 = 13.01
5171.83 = 12.92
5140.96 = 15.03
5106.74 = 14.92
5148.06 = 15.15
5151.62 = 15.66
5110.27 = 16.1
